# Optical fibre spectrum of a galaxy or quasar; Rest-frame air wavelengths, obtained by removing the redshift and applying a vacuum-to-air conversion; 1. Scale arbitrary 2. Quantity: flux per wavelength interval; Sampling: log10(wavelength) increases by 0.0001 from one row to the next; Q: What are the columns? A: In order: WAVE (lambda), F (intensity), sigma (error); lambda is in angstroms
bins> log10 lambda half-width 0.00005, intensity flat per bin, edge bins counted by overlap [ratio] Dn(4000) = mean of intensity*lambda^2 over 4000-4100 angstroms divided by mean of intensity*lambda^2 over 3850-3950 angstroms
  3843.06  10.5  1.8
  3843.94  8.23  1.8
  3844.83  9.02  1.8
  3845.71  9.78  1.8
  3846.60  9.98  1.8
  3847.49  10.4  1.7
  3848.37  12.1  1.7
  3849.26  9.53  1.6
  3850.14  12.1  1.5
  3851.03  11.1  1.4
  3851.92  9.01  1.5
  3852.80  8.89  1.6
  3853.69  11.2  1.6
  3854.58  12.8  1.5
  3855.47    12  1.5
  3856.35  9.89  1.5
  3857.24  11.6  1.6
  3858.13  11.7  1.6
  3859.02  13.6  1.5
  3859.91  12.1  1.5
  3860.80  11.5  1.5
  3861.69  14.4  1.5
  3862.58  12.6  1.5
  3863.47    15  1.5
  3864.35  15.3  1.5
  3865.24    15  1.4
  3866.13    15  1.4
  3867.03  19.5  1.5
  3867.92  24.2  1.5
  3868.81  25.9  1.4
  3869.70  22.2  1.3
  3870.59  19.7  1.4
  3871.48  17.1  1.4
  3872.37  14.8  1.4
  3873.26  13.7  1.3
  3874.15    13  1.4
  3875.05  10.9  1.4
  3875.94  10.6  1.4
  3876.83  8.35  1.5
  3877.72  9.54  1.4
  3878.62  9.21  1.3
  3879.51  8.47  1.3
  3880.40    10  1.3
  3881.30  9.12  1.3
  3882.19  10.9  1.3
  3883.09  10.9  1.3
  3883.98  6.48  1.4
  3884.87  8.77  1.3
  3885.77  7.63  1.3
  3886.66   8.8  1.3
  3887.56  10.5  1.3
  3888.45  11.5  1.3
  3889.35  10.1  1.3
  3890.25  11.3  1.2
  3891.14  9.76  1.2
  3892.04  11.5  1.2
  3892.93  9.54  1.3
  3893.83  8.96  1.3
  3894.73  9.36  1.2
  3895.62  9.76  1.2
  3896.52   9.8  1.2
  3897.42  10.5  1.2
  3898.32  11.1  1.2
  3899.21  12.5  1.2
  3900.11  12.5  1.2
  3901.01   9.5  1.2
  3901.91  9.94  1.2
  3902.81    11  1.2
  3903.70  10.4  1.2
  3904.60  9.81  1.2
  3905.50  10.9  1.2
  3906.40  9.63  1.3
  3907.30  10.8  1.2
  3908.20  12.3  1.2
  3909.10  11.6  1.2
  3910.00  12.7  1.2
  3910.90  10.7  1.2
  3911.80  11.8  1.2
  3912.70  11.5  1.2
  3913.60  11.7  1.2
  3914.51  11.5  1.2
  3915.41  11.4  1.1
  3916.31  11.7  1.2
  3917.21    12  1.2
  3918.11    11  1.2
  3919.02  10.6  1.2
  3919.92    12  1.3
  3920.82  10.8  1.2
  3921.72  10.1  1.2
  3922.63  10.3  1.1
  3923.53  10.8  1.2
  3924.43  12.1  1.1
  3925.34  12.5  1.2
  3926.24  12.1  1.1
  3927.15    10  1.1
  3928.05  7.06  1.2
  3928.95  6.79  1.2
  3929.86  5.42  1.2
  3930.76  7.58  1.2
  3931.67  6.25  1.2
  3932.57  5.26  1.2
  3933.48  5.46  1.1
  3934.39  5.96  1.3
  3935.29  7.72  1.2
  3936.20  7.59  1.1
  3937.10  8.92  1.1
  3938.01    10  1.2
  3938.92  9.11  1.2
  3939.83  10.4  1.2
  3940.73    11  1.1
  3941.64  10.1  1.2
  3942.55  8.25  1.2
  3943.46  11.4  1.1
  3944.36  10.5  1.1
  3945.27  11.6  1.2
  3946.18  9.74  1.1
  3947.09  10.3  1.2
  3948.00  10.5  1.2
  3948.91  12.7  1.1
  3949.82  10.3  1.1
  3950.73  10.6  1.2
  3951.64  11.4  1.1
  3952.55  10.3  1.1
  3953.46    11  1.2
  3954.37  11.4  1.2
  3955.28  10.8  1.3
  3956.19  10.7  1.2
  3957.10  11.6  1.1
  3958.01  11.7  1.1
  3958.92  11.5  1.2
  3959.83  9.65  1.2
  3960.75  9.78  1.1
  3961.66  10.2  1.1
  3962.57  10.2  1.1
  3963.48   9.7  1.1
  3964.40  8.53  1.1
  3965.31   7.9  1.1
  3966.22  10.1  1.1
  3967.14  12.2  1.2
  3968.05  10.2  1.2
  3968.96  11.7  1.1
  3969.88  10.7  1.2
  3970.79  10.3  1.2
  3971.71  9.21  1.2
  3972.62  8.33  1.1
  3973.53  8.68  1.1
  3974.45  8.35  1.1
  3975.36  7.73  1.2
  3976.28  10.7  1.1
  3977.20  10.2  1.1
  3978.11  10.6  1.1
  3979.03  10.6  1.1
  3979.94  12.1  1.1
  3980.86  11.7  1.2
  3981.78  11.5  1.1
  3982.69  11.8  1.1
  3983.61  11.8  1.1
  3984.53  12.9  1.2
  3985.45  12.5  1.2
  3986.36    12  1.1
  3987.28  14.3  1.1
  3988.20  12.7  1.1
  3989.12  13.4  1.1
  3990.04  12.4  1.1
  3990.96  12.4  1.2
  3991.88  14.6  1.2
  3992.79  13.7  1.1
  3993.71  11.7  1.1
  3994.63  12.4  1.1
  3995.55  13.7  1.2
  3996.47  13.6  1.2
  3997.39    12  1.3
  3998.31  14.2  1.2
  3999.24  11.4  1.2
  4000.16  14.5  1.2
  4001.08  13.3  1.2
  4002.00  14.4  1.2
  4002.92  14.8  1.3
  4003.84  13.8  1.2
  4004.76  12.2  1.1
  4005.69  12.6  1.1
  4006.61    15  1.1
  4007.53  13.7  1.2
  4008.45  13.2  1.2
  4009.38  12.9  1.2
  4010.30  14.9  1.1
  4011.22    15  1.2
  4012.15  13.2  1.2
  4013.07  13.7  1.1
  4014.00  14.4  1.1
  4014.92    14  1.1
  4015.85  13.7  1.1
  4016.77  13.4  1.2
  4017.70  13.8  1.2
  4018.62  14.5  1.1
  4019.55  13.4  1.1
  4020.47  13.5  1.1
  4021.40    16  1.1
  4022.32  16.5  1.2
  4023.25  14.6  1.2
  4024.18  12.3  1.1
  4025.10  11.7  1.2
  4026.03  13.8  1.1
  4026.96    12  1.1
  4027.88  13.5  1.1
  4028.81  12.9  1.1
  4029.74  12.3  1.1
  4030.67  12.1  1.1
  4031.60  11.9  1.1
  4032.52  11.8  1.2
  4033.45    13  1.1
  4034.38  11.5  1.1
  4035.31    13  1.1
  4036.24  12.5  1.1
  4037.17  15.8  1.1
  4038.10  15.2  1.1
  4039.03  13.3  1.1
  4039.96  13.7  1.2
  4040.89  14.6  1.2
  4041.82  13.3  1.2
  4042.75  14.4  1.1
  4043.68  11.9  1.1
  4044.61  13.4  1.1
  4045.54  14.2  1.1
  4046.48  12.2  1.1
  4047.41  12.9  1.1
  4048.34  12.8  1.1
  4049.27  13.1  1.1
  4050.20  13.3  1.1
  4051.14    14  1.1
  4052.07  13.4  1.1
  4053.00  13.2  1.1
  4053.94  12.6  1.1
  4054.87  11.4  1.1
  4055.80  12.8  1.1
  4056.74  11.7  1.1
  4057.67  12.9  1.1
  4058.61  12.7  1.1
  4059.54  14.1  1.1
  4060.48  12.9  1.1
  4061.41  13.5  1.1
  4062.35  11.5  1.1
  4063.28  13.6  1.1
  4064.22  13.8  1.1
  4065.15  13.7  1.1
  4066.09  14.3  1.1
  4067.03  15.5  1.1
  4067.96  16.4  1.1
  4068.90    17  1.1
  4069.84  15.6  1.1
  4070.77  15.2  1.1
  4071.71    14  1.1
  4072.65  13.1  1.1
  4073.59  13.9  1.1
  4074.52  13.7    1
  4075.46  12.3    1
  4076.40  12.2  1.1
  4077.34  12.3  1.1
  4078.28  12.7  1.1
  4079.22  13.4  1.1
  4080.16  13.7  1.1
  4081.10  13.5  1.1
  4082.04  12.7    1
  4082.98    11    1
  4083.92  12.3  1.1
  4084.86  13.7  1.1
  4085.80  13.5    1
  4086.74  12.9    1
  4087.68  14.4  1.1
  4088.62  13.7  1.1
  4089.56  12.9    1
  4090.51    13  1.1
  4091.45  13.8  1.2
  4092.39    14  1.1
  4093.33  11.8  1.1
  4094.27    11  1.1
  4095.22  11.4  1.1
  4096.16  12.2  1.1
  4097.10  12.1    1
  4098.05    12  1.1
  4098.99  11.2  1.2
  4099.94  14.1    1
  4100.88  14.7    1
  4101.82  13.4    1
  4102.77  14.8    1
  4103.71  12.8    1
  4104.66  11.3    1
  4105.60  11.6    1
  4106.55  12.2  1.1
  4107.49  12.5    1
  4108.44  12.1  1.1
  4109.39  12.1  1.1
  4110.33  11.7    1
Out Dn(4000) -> 1.3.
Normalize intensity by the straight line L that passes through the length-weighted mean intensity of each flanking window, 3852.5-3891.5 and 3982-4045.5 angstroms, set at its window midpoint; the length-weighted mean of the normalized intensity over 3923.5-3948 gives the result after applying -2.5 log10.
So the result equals 0.39 mag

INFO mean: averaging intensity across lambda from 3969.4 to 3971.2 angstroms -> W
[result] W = 10.5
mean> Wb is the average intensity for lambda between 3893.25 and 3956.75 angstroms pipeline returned 10.2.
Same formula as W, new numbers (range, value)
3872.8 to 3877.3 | 11.3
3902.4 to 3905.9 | 10.5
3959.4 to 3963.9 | 9.91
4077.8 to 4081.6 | 13.3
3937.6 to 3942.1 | 10.1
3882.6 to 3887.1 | 8.54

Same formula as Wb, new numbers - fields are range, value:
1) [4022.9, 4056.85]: 13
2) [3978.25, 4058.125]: 13.2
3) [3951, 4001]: 11.3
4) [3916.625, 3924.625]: 11.1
